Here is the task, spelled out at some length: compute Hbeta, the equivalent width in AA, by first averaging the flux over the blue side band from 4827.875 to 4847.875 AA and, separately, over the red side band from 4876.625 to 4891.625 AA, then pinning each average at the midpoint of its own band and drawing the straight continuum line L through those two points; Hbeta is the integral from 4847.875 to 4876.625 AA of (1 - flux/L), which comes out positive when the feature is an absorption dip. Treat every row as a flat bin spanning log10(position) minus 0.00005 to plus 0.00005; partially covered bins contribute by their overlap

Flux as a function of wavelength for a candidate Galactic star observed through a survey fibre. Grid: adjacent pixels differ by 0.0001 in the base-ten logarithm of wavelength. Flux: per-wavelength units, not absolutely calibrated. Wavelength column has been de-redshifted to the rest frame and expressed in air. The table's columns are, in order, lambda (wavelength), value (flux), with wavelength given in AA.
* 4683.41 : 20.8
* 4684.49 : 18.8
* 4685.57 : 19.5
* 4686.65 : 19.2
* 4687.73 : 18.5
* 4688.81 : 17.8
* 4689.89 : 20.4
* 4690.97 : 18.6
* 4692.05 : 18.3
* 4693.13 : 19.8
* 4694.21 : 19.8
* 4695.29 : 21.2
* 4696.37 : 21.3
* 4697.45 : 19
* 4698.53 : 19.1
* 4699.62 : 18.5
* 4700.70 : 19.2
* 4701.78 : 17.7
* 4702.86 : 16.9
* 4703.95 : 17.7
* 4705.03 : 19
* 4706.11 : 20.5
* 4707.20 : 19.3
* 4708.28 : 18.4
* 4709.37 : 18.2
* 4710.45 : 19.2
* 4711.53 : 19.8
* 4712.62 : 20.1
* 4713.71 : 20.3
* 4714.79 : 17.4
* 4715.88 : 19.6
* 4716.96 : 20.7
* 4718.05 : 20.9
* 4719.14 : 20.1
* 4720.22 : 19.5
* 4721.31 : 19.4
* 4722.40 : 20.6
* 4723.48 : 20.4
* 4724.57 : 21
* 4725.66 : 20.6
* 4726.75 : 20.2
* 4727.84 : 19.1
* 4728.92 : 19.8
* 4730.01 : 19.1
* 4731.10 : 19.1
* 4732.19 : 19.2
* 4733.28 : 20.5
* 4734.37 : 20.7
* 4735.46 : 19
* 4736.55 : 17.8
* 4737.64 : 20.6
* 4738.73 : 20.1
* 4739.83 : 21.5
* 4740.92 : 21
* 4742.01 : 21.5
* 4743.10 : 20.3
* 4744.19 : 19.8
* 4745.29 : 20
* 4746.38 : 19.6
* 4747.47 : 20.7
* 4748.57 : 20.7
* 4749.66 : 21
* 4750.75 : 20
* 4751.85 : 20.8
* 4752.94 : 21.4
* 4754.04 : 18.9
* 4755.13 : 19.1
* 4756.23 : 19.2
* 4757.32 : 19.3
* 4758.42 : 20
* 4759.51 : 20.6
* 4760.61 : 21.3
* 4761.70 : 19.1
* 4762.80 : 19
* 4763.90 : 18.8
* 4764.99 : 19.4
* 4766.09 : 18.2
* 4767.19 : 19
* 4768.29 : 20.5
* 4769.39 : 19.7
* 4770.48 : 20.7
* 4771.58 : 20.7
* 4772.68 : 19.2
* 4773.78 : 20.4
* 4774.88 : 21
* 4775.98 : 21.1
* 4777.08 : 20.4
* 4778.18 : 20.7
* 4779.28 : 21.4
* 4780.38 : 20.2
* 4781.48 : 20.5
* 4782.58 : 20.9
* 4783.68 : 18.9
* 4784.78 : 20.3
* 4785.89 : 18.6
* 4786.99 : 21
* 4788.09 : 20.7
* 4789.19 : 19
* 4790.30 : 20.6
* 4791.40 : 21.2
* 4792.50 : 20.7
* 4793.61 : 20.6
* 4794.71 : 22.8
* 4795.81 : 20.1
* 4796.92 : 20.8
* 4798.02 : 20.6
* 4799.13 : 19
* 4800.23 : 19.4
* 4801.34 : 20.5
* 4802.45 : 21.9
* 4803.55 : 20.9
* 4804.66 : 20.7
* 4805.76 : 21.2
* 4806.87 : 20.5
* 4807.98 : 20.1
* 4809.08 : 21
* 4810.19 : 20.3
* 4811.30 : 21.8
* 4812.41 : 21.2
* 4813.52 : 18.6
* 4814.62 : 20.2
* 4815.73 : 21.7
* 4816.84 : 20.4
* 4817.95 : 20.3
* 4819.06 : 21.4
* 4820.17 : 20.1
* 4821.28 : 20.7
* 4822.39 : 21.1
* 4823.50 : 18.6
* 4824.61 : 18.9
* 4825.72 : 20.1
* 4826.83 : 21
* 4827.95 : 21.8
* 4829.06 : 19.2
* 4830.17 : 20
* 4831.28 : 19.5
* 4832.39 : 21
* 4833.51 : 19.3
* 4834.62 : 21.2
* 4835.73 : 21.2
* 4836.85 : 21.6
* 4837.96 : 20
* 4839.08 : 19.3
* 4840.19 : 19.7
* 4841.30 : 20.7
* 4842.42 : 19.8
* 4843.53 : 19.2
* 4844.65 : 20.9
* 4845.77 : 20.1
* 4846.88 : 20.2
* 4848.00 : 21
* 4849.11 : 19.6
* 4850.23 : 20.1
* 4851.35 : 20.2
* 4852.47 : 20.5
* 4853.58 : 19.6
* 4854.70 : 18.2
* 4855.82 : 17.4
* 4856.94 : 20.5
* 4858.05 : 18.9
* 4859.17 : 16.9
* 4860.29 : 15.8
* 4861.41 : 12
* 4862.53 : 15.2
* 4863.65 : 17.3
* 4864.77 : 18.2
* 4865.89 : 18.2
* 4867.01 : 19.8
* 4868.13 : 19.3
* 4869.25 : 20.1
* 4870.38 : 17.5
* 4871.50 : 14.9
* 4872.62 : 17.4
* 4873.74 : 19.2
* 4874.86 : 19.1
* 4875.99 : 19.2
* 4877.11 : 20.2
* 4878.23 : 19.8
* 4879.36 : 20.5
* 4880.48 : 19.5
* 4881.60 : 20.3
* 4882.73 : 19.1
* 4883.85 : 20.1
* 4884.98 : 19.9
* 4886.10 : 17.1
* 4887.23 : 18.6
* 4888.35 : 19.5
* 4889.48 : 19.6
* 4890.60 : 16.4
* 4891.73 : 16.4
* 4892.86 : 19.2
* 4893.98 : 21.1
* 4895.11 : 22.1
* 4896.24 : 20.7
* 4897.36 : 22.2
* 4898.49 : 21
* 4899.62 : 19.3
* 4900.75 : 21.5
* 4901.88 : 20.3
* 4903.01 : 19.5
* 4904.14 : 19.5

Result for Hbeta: 2.1 AA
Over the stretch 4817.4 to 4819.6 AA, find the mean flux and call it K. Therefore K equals 20.8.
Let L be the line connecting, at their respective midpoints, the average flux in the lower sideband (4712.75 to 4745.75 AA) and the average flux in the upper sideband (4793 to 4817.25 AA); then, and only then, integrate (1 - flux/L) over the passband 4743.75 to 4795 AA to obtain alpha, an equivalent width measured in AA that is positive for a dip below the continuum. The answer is 0.48 AA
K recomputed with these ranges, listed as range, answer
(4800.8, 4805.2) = 21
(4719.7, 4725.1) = 20.2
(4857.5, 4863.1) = 15.7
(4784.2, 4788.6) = 20.1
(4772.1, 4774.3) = 19.8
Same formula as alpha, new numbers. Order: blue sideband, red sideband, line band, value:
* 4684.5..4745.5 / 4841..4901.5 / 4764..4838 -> -4.13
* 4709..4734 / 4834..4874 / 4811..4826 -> -0.92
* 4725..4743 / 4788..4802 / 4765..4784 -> 0.10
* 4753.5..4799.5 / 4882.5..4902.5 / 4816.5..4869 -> 1.01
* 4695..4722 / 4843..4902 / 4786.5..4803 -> -1.22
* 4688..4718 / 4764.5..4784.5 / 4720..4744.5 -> -0.56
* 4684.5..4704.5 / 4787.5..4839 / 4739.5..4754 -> -0.66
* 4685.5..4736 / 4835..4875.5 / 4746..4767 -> -0.61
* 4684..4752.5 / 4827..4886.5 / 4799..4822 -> -1.47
